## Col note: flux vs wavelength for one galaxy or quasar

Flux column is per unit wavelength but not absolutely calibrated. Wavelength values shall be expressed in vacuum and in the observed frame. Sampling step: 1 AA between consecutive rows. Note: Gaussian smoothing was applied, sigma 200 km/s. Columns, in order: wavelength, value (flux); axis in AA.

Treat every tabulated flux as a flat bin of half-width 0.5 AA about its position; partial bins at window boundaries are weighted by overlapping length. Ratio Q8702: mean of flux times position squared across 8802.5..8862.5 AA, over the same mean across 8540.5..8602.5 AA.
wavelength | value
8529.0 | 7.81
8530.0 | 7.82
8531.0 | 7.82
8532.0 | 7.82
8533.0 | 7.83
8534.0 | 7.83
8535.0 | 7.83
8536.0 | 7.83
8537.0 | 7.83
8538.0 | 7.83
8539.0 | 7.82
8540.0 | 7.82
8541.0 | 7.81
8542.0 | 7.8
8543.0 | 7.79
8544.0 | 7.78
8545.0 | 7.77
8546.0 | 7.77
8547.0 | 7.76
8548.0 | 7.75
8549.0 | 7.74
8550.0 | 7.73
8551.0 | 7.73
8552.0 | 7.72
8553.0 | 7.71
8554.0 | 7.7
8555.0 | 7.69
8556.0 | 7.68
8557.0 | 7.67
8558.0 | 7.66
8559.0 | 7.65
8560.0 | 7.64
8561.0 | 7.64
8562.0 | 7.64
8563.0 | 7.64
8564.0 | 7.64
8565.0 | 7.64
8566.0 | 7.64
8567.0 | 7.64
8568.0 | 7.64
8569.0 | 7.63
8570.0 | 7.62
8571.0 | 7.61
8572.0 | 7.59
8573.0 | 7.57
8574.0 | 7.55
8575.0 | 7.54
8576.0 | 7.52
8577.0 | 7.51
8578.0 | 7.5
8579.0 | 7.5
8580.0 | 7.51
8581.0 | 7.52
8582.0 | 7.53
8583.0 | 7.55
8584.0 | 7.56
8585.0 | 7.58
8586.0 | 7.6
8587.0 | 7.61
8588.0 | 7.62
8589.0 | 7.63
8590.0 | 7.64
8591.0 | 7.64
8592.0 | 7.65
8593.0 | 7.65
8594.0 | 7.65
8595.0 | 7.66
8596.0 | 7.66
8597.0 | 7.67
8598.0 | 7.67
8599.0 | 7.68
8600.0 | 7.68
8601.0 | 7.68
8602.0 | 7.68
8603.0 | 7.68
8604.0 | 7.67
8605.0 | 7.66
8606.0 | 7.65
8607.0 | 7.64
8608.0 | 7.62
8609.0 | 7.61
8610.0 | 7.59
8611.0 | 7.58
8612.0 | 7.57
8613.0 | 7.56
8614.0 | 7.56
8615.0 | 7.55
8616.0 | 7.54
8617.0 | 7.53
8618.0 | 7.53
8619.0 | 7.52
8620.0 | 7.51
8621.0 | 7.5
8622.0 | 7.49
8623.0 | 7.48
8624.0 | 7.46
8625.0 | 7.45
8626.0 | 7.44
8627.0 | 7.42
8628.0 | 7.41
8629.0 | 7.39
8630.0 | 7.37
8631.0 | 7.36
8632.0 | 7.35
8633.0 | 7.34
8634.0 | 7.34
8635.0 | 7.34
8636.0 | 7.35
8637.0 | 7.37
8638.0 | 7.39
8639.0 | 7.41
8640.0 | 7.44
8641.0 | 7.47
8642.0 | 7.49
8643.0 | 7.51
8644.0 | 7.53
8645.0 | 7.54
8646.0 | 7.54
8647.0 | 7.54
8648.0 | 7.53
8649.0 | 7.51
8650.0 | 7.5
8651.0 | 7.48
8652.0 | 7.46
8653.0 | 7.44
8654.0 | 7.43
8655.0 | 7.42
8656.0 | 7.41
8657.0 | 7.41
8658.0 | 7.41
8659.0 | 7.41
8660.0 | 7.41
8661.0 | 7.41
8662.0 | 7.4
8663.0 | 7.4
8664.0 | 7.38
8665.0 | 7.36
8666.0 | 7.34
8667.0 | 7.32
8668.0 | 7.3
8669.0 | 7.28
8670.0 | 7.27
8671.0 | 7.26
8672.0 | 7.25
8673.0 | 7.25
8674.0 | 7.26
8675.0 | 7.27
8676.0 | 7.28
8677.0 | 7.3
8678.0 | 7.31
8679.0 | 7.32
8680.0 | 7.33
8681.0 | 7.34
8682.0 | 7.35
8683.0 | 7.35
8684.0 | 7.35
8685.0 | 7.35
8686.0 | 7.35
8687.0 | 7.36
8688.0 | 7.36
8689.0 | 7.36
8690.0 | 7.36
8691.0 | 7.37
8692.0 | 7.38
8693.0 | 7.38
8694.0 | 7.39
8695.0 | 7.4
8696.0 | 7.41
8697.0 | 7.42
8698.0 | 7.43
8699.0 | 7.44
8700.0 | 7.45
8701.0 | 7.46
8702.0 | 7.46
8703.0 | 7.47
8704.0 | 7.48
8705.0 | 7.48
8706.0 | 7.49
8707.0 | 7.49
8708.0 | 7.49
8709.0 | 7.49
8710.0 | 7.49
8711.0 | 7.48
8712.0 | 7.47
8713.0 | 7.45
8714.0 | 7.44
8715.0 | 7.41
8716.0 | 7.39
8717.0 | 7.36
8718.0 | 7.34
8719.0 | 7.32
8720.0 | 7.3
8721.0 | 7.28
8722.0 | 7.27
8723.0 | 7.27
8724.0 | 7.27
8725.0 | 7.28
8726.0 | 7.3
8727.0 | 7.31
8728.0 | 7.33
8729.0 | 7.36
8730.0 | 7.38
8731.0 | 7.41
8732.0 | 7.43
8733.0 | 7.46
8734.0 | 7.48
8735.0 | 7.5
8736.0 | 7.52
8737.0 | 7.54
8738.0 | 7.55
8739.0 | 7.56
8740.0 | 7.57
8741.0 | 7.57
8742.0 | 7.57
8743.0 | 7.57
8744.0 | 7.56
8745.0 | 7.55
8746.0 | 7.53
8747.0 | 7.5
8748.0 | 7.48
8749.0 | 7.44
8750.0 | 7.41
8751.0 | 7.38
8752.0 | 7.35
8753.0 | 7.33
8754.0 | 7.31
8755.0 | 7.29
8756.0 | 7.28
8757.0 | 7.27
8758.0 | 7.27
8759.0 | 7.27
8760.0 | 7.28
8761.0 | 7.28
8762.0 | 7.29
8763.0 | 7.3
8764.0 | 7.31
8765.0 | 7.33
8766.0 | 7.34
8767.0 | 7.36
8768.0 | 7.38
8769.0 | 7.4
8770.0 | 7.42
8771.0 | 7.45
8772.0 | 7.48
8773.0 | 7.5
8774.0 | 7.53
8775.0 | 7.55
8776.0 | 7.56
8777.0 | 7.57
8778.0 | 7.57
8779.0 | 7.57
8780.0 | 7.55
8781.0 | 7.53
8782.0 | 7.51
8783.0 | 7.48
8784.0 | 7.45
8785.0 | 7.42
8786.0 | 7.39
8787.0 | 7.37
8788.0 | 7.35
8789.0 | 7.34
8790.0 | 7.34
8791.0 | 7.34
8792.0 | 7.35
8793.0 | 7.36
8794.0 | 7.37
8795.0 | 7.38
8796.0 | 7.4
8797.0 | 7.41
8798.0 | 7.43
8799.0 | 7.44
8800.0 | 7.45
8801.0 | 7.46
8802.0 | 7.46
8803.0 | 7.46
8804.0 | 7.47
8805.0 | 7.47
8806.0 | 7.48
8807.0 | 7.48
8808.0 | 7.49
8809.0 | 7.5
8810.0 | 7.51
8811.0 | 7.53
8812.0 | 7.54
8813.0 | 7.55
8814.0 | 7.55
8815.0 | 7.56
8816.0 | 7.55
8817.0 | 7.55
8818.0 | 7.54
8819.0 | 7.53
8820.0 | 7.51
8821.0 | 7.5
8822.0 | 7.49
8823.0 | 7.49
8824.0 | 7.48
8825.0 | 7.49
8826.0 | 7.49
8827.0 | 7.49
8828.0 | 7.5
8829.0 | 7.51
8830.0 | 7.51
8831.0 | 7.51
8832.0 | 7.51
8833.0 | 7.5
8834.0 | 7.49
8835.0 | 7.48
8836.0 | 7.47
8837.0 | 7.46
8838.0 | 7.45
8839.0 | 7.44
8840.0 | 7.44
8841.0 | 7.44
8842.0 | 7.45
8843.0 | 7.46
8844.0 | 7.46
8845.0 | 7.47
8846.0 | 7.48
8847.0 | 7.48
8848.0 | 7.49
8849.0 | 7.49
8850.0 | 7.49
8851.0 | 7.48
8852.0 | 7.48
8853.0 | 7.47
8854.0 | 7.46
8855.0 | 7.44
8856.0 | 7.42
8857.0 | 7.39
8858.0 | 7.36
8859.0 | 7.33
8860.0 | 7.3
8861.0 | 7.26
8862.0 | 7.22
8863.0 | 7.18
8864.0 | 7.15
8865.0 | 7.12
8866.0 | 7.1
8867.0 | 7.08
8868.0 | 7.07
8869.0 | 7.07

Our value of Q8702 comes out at 1.04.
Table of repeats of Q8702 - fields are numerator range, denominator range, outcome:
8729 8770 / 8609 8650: 1.02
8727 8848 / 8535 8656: 1.03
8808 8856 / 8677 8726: 1.04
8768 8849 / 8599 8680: 1.04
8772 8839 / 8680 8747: 1.03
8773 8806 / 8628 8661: 1.04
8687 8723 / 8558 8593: 1.01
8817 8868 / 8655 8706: 1.05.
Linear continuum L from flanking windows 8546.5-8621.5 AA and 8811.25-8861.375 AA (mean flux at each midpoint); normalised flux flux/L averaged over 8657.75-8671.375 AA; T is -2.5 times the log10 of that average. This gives 0.032 mag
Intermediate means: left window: 7.62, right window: 7.47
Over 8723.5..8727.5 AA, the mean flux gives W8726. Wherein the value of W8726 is 7.29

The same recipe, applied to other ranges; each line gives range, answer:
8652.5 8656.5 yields 7.43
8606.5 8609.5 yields 7.62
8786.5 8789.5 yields 7.35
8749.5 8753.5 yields 7.37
